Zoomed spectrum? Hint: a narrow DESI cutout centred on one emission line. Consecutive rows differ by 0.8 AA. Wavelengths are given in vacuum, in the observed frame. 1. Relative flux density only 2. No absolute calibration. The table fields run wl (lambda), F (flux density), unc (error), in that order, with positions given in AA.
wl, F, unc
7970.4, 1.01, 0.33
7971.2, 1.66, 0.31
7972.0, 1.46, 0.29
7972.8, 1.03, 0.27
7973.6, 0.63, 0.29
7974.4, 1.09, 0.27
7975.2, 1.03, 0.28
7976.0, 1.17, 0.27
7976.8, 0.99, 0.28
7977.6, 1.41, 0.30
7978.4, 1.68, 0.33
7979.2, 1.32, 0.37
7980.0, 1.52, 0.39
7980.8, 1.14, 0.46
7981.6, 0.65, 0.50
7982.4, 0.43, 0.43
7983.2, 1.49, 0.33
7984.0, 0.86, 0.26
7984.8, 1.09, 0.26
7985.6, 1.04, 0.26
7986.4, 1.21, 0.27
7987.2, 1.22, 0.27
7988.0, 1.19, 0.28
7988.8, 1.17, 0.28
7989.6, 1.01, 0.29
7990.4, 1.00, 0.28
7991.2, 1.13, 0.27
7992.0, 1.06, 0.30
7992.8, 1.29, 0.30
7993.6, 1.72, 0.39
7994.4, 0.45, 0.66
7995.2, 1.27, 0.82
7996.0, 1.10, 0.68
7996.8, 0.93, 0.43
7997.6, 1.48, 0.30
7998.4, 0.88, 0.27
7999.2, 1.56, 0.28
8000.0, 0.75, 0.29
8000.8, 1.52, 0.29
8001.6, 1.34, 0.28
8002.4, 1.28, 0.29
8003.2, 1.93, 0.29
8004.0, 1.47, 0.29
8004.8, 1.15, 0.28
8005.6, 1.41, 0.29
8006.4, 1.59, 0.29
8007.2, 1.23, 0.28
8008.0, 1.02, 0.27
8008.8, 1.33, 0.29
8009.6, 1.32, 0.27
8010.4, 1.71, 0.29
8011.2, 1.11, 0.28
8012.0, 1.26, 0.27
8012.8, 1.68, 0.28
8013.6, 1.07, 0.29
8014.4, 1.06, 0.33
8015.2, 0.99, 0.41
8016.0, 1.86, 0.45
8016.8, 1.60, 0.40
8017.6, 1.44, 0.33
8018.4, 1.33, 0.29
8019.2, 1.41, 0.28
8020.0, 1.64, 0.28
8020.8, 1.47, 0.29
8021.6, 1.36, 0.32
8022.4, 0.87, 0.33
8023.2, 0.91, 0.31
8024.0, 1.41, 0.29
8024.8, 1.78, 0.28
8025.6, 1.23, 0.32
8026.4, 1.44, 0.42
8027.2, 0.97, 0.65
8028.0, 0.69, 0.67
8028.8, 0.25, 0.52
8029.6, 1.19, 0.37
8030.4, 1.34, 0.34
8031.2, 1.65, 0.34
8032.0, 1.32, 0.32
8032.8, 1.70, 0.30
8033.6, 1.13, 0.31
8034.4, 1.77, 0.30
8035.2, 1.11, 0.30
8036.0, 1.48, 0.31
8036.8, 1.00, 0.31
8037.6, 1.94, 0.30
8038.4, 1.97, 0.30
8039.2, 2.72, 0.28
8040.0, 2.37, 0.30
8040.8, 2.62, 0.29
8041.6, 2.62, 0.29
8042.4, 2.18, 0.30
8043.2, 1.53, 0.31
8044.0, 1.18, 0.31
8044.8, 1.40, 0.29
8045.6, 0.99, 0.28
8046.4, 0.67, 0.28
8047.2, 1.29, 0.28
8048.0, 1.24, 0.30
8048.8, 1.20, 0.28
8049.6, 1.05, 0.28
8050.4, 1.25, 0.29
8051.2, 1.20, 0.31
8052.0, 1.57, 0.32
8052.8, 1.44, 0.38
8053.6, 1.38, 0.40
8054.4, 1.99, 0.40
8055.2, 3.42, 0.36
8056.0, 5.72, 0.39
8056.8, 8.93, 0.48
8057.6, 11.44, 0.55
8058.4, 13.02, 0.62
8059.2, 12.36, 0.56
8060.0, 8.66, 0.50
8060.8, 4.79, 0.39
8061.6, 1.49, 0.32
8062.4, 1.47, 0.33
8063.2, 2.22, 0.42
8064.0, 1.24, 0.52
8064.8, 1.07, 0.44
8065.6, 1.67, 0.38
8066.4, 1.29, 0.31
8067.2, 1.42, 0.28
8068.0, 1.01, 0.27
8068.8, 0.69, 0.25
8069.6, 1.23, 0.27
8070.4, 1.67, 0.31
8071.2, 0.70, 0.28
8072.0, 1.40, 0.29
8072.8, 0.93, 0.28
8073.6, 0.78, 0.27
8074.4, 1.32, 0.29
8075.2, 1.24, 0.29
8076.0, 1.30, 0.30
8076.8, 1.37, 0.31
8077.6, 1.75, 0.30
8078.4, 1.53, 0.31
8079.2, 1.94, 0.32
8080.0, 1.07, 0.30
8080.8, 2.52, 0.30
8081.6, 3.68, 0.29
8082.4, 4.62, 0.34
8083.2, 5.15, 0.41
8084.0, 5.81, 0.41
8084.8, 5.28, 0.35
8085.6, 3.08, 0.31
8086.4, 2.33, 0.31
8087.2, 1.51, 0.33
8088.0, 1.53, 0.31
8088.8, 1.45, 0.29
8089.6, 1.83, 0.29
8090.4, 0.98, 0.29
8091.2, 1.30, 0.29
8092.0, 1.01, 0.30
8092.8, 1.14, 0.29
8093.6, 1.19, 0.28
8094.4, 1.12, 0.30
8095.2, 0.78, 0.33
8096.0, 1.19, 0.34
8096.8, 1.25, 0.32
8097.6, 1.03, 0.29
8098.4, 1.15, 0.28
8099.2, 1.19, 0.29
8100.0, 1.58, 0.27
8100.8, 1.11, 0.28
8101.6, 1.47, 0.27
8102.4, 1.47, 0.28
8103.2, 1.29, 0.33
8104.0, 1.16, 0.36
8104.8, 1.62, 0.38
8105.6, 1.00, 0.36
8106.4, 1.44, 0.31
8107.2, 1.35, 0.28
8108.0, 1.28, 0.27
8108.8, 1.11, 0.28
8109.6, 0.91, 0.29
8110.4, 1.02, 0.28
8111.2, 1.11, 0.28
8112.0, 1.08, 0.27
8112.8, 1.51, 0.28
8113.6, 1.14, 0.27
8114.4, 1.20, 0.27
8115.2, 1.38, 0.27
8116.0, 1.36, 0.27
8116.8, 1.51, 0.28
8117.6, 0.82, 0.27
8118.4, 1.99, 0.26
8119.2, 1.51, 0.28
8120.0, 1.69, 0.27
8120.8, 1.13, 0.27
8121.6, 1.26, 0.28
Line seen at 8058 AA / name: H-alpha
